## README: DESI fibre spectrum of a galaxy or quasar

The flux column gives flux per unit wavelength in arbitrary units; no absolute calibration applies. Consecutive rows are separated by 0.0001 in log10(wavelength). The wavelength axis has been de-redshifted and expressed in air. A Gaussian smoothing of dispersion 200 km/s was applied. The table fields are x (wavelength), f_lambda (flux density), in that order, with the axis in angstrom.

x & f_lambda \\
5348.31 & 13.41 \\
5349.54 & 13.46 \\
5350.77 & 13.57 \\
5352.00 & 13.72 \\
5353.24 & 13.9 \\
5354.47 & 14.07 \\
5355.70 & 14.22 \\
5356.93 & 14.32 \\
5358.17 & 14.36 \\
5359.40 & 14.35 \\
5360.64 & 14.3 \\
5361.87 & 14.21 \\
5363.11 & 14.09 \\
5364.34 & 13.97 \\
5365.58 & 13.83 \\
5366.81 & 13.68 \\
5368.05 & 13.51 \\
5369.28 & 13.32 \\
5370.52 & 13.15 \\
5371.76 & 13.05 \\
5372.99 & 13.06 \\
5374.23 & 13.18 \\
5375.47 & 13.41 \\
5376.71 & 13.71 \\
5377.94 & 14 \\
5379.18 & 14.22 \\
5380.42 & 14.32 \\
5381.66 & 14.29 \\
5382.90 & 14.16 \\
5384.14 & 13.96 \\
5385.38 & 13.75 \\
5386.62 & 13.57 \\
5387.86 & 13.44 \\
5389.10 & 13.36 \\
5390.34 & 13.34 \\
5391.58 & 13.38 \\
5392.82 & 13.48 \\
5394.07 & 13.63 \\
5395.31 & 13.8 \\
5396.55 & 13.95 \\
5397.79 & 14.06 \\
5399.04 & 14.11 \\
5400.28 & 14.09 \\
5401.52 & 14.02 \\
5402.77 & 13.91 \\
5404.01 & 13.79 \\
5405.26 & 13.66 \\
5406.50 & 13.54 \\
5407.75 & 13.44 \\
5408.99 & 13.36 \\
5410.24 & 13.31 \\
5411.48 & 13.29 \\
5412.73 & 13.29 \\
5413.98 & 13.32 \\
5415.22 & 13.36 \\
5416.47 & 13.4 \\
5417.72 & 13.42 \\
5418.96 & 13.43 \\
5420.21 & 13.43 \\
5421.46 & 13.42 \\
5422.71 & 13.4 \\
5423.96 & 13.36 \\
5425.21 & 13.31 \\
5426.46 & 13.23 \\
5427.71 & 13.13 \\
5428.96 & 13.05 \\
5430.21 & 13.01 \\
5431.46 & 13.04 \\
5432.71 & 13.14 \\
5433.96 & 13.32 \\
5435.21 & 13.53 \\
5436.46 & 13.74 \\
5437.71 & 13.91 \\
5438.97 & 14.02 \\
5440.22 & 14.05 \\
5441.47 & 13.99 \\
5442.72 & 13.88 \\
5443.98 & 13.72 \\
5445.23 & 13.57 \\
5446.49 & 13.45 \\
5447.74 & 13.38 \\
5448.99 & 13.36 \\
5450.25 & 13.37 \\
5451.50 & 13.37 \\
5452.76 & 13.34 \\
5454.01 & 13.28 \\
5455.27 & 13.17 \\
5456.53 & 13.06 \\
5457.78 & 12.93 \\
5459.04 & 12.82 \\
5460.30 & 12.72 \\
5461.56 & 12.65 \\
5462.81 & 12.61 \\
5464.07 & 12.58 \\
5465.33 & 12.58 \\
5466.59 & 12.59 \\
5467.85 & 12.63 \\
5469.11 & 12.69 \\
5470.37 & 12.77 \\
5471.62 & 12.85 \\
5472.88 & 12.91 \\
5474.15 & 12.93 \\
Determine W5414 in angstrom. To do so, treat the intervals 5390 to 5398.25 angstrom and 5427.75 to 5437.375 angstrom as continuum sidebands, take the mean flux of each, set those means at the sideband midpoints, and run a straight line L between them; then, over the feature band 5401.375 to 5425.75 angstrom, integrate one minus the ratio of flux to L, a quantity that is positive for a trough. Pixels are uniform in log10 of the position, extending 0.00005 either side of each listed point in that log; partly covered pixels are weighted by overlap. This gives 0.02 angstrom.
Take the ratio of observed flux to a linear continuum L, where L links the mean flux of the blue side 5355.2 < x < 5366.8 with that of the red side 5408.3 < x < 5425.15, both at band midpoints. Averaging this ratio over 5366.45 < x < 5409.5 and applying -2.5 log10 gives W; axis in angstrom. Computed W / 0.01 mag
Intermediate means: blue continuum 14.2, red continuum 13.4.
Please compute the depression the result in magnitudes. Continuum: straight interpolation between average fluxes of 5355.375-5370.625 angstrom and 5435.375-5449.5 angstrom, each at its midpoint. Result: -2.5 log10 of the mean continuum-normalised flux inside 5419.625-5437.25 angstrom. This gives 0.038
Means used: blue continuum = 14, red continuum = 13.7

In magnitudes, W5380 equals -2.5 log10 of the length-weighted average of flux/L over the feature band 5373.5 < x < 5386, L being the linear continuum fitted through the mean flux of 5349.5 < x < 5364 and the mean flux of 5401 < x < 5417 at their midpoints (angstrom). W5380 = -0.01 mag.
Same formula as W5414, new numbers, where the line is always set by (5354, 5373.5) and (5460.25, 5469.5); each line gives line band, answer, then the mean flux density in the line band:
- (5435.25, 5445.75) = -0.8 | 13.8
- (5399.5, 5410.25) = -0.3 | 13.7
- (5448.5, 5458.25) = -0.4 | 13.2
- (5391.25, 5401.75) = -0.3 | 13.8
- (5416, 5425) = -0.2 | 13.4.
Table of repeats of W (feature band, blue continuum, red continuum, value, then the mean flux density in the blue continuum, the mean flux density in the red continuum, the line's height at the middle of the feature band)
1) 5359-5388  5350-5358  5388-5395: -0.005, 14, 13.5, 13.7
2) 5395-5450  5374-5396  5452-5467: -0.020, 13.7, 12.9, 13.3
